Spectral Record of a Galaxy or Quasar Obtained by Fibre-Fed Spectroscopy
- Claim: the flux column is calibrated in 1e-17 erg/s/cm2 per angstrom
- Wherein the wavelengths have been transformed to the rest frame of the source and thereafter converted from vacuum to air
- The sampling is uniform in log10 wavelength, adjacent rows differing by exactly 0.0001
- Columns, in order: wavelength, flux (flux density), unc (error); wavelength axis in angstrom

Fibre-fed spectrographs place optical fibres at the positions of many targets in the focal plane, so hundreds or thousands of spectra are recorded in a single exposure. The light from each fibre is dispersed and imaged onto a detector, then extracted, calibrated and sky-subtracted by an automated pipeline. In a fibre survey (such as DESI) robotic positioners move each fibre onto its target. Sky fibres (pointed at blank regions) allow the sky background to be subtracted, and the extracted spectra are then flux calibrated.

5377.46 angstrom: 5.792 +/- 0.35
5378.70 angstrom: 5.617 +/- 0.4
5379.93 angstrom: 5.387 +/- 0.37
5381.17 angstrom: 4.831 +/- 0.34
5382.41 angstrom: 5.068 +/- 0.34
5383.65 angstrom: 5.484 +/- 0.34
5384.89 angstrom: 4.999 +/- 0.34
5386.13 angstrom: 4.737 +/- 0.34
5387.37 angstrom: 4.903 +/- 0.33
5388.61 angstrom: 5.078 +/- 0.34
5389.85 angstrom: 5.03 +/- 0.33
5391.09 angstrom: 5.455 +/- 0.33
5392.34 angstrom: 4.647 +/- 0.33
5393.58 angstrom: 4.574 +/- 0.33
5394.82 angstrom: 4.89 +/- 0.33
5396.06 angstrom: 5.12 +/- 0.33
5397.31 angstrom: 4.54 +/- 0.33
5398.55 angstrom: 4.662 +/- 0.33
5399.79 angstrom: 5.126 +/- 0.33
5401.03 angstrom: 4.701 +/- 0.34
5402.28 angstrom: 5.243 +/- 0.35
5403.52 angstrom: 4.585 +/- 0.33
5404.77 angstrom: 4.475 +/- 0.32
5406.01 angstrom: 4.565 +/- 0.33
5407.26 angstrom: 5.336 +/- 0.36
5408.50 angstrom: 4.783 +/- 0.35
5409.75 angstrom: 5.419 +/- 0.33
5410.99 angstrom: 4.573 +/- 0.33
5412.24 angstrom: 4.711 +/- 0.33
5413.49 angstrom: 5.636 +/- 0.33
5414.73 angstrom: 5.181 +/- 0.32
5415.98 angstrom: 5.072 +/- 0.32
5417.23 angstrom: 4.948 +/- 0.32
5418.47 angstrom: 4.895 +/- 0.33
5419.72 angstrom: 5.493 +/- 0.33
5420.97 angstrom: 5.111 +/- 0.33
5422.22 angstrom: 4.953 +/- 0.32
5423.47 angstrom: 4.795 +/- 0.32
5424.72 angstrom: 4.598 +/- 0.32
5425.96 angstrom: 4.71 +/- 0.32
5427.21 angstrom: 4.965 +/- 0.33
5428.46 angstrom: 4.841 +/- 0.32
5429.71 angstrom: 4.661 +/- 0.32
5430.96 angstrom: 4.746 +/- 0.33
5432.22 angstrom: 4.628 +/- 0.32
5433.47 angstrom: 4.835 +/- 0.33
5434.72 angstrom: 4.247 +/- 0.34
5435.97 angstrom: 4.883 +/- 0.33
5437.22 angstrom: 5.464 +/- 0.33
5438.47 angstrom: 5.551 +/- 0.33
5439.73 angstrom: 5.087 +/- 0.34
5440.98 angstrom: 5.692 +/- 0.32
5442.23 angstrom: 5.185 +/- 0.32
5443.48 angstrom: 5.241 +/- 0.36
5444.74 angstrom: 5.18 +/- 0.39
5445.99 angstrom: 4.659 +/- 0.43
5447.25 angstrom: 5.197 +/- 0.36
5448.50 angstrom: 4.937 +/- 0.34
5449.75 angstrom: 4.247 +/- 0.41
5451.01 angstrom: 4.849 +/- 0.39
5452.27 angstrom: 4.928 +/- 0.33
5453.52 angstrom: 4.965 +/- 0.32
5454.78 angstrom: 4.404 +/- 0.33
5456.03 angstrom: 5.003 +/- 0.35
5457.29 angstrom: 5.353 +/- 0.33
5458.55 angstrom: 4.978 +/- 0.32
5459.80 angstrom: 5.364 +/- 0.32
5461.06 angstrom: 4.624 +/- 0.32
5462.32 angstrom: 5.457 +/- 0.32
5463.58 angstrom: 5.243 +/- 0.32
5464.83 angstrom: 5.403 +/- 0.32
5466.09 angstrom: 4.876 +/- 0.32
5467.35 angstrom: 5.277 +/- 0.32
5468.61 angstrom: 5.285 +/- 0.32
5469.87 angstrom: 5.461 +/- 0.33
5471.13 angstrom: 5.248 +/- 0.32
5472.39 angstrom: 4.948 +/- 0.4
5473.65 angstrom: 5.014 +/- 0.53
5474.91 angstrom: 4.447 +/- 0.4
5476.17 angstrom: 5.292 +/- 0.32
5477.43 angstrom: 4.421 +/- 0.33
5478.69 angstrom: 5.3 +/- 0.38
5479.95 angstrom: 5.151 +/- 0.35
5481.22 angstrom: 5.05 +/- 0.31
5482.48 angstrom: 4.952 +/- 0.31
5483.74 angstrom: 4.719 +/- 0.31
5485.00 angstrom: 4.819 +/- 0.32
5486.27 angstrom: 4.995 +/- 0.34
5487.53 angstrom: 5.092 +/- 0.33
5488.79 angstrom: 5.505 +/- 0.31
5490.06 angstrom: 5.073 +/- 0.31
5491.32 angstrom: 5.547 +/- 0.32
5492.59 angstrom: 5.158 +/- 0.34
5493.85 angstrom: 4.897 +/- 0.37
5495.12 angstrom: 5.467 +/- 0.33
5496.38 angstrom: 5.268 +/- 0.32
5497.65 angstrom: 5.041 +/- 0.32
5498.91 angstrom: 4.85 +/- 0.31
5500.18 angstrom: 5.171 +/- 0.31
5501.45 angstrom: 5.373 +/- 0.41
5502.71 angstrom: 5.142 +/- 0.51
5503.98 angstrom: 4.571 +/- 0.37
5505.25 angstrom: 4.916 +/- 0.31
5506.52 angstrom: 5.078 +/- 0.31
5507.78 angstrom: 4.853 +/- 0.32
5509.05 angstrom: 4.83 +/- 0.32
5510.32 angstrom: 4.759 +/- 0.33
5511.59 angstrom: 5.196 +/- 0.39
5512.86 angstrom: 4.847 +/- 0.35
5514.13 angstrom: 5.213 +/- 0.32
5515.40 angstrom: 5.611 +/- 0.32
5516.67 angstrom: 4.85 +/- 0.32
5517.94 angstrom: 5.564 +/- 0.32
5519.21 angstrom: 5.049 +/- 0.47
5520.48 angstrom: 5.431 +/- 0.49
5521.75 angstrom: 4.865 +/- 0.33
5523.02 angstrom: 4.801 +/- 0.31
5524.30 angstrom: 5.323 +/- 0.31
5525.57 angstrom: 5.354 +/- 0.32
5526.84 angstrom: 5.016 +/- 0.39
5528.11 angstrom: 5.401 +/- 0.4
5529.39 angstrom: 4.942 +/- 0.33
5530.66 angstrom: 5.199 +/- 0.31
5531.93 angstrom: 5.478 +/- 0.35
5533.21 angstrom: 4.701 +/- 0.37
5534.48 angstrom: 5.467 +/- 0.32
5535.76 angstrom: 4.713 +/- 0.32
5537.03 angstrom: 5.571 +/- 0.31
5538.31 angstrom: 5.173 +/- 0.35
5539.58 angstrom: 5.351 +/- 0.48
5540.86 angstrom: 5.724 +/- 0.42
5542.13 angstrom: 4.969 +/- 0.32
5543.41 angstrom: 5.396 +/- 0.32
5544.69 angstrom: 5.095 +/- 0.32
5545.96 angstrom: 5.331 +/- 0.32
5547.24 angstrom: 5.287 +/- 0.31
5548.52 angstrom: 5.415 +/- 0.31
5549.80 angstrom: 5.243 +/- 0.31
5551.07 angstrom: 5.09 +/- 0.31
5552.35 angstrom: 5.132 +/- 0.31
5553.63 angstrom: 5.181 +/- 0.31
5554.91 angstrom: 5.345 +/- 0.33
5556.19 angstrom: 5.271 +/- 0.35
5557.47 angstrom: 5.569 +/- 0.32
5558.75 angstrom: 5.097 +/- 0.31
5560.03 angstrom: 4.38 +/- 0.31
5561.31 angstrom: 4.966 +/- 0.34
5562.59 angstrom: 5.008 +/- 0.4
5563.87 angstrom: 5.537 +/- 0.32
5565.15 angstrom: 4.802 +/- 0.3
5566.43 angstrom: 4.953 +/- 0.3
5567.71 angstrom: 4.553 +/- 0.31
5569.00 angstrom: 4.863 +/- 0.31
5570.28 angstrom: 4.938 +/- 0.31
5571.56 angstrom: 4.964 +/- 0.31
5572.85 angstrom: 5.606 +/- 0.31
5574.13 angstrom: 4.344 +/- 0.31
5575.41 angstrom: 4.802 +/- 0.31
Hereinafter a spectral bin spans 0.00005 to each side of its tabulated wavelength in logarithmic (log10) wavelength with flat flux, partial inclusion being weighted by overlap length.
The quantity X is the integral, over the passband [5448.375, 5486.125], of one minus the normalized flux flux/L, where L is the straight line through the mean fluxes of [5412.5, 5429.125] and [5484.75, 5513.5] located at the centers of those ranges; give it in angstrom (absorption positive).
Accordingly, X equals 0.31 angstrom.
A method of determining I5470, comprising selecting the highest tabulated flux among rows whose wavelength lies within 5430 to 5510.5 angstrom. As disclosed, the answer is 5.692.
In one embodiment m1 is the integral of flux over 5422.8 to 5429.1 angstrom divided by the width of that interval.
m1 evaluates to 4.79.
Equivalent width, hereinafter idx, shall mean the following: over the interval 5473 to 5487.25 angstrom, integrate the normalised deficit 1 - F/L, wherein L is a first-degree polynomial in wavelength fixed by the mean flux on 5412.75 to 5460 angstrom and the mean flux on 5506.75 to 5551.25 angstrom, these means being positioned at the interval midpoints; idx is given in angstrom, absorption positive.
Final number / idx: 0.41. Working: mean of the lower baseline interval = 4.98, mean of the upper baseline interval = 5.18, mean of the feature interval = 4.93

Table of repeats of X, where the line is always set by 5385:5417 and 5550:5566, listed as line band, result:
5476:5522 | -0.3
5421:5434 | 0.4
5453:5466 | -0.2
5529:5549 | -0.6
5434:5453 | -0.2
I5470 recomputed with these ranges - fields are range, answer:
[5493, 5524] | 5.611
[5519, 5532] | 5.478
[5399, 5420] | 5.636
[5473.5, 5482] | 5.3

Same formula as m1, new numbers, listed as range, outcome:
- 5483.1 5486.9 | 4.84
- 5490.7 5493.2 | 5.34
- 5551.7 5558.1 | 5.29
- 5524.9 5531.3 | 5.19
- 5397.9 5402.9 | 4.94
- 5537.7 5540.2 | 5.27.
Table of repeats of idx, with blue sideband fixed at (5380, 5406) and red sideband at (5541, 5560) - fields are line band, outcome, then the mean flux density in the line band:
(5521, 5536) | 0.2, 5.12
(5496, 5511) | 0.4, 4.98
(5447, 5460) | 0.3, 4.91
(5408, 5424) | -0.3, 5.05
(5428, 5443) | 0.0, 4.99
